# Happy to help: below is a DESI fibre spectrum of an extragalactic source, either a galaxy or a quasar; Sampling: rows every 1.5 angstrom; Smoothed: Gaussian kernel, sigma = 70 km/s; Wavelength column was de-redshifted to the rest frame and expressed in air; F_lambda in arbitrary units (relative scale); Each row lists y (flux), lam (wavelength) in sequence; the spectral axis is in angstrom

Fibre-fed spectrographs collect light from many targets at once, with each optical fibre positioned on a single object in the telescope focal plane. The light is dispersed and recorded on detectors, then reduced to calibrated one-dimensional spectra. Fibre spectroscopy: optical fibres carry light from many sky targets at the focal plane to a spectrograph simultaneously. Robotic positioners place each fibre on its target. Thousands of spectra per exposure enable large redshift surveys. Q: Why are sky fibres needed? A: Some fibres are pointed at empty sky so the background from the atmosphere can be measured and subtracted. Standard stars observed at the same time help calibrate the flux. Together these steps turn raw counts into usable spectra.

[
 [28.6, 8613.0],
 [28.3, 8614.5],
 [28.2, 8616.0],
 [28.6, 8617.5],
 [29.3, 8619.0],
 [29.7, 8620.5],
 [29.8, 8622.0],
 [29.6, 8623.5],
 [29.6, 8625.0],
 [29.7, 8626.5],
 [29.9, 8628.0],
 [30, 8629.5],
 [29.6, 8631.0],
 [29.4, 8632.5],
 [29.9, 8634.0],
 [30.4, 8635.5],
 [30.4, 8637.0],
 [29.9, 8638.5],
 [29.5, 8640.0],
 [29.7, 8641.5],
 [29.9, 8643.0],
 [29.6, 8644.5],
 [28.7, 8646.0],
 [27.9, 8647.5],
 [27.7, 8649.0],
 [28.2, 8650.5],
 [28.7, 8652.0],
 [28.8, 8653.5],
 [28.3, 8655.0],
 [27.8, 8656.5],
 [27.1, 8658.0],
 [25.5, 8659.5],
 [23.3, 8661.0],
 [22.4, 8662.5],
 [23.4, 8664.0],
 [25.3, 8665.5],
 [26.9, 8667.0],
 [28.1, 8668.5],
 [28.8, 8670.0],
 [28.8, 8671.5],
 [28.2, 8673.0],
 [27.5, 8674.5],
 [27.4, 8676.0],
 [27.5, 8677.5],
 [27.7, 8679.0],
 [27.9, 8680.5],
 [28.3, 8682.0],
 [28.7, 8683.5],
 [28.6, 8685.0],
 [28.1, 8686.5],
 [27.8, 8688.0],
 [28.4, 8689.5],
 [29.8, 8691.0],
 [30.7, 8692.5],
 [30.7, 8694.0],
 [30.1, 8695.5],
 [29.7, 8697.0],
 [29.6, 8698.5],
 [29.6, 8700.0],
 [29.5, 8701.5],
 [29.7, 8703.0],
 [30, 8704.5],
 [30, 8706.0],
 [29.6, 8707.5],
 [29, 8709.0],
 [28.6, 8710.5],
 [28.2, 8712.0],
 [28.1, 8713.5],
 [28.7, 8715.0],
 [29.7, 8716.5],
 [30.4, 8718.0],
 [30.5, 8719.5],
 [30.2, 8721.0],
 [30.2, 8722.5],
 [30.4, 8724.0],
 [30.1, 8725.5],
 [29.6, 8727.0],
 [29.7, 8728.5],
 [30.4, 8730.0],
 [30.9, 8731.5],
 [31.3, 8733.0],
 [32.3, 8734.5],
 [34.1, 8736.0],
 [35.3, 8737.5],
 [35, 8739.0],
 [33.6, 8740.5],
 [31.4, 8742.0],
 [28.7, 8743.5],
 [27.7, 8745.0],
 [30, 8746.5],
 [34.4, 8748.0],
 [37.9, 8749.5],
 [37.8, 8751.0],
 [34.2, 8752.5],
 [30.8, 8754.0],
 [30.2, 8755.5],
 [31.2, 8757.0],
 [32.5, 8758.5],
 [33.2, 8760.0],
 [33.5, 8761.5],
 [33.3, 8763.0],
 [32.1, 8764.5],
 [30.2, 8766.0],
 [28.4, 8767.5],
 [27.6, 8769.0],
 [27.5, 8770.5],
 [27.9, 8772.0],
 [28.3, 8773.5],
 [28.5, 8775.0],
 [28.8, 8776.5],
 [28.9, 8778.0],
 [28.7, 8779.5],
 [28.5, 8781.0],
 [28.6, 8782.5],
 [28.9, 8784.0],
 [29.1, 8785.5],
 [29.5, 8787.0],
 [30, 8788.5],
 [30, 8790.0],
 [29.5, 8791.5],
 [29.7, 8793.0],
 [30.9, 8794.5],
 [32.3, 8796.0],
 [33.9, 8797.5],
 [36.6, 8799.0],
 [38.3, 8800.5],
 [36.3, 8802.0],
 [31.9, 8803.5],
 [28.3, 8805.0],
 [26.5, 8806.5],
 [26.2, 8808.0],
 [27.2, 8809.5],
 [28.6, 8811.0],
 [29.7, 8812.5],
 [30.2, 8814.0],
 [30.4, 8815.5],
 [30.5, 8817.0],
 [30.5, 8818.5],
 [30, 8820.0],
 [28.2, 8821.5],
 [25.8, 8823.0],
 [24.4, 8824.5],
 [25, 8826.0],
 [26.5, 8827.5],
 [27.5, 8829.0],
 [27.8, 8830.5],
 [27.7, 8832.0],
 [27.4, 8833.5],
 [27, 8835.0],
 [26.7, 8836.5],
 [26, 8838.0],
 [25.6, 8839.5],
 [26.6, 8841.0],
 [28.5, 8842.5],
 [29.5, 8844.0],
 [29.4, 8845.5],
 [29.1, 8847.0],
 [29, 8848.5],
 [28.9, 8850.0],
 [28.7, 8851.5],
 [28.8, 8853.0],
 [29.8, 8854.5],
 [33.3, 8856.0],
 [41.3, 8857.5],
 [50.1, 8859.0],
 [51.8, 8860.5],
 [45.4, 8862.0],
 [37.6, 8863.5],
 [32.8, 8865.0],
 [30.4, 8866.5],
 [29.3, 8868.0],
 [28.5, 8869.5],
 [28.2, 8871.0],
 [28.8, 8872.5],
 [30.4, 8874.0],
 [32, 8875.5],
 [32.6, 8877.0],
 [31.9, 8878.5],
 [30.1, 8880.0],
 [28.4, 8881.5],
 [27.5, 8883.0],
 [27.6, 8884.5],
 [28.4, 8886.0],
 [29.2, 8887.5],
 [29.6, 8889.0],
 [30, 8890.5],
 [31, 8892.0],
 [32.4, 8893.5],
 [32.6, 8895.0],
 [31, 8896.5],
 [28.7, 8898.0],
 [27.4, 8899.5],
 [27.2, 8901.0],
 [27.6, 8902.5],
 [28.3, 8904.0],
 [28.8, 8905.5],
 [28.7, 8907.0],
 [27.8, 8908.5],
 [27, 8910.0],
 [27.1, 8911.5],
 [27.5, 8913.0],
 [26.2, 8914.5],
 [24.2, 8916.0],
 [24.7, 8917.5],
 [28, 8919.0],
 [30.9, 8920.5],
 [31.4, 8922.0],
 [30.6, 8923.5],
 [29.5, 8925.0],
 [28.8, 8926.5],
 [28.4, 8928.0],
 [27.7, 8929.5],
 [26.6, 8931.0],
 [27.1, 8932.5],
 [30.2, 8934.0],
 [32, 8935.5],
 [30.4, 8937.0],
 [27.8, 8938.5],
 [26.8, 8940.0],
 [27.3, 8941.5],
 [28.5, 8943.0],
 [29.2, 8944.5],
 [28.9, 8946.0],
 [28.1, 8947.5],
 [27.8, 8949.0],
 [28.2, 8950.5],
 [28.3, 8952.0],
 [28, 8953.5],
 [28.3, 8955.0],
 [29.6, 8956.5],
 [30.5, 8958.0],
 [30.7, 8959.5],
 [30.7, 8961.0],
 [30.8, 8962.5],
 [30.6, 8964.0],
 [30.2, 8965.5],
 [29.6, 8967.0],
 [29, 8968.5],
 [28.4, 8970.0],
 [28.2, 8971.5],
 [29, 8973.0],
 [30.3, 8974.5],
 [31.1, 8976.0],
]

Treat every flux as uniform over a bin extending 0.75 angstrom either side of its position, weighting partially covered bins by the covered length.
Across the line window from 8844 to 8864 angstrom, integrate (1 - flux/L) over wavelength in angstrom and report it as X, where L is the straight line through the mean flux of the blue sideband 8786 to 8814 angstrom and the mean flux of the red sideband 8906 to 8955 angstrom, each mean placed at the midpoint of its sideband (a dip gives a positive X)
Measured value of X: -3.8 angstrom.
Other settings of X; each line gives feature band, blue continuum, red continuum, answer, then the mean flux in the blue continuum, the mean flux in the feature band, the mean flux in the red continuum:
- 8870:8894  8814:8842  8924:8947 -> -1.51 angstrom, 27.5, 29.8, 28.6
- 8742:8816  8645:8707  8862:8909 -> -4.13 angstrom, 28.1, 30.7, 30.1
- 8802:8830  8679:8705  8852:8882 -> 3.64 angstrom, 29.2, 28.4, 34.1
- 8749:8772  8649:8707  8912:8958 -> -2.98 angstrom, 28.1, 31.8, 28.4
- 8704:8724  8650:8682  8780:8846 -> -1.28 angstrom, 27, 29.5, 29.1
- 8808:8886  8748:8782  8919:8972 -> -0.53 angstrom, 31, 30.3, 29.1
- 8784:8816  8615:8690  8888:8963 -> -2.39 angstrom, 28.3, 30.7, 28.8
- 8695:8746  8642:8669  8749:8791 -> -2.28 angstrom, 27.1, 30.3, 30.5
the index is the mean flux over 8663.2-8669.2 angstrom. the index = 25.9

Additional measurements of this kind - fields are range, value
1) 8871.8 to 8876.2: 30.4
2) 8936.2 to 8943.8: 28.2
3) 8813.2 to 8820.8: 30.3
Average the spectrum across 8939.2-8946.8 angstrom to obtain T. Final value 28.1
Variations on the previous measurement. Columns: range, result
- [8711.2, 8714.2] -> 28.2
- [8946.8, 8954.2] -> 28.1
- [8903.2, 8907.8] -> 28.6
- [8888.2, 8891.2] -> 29.8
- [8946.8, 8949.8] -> 28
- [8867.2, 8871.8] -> 28.7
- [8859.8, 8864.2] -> 44.9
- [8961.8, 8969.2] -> 30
